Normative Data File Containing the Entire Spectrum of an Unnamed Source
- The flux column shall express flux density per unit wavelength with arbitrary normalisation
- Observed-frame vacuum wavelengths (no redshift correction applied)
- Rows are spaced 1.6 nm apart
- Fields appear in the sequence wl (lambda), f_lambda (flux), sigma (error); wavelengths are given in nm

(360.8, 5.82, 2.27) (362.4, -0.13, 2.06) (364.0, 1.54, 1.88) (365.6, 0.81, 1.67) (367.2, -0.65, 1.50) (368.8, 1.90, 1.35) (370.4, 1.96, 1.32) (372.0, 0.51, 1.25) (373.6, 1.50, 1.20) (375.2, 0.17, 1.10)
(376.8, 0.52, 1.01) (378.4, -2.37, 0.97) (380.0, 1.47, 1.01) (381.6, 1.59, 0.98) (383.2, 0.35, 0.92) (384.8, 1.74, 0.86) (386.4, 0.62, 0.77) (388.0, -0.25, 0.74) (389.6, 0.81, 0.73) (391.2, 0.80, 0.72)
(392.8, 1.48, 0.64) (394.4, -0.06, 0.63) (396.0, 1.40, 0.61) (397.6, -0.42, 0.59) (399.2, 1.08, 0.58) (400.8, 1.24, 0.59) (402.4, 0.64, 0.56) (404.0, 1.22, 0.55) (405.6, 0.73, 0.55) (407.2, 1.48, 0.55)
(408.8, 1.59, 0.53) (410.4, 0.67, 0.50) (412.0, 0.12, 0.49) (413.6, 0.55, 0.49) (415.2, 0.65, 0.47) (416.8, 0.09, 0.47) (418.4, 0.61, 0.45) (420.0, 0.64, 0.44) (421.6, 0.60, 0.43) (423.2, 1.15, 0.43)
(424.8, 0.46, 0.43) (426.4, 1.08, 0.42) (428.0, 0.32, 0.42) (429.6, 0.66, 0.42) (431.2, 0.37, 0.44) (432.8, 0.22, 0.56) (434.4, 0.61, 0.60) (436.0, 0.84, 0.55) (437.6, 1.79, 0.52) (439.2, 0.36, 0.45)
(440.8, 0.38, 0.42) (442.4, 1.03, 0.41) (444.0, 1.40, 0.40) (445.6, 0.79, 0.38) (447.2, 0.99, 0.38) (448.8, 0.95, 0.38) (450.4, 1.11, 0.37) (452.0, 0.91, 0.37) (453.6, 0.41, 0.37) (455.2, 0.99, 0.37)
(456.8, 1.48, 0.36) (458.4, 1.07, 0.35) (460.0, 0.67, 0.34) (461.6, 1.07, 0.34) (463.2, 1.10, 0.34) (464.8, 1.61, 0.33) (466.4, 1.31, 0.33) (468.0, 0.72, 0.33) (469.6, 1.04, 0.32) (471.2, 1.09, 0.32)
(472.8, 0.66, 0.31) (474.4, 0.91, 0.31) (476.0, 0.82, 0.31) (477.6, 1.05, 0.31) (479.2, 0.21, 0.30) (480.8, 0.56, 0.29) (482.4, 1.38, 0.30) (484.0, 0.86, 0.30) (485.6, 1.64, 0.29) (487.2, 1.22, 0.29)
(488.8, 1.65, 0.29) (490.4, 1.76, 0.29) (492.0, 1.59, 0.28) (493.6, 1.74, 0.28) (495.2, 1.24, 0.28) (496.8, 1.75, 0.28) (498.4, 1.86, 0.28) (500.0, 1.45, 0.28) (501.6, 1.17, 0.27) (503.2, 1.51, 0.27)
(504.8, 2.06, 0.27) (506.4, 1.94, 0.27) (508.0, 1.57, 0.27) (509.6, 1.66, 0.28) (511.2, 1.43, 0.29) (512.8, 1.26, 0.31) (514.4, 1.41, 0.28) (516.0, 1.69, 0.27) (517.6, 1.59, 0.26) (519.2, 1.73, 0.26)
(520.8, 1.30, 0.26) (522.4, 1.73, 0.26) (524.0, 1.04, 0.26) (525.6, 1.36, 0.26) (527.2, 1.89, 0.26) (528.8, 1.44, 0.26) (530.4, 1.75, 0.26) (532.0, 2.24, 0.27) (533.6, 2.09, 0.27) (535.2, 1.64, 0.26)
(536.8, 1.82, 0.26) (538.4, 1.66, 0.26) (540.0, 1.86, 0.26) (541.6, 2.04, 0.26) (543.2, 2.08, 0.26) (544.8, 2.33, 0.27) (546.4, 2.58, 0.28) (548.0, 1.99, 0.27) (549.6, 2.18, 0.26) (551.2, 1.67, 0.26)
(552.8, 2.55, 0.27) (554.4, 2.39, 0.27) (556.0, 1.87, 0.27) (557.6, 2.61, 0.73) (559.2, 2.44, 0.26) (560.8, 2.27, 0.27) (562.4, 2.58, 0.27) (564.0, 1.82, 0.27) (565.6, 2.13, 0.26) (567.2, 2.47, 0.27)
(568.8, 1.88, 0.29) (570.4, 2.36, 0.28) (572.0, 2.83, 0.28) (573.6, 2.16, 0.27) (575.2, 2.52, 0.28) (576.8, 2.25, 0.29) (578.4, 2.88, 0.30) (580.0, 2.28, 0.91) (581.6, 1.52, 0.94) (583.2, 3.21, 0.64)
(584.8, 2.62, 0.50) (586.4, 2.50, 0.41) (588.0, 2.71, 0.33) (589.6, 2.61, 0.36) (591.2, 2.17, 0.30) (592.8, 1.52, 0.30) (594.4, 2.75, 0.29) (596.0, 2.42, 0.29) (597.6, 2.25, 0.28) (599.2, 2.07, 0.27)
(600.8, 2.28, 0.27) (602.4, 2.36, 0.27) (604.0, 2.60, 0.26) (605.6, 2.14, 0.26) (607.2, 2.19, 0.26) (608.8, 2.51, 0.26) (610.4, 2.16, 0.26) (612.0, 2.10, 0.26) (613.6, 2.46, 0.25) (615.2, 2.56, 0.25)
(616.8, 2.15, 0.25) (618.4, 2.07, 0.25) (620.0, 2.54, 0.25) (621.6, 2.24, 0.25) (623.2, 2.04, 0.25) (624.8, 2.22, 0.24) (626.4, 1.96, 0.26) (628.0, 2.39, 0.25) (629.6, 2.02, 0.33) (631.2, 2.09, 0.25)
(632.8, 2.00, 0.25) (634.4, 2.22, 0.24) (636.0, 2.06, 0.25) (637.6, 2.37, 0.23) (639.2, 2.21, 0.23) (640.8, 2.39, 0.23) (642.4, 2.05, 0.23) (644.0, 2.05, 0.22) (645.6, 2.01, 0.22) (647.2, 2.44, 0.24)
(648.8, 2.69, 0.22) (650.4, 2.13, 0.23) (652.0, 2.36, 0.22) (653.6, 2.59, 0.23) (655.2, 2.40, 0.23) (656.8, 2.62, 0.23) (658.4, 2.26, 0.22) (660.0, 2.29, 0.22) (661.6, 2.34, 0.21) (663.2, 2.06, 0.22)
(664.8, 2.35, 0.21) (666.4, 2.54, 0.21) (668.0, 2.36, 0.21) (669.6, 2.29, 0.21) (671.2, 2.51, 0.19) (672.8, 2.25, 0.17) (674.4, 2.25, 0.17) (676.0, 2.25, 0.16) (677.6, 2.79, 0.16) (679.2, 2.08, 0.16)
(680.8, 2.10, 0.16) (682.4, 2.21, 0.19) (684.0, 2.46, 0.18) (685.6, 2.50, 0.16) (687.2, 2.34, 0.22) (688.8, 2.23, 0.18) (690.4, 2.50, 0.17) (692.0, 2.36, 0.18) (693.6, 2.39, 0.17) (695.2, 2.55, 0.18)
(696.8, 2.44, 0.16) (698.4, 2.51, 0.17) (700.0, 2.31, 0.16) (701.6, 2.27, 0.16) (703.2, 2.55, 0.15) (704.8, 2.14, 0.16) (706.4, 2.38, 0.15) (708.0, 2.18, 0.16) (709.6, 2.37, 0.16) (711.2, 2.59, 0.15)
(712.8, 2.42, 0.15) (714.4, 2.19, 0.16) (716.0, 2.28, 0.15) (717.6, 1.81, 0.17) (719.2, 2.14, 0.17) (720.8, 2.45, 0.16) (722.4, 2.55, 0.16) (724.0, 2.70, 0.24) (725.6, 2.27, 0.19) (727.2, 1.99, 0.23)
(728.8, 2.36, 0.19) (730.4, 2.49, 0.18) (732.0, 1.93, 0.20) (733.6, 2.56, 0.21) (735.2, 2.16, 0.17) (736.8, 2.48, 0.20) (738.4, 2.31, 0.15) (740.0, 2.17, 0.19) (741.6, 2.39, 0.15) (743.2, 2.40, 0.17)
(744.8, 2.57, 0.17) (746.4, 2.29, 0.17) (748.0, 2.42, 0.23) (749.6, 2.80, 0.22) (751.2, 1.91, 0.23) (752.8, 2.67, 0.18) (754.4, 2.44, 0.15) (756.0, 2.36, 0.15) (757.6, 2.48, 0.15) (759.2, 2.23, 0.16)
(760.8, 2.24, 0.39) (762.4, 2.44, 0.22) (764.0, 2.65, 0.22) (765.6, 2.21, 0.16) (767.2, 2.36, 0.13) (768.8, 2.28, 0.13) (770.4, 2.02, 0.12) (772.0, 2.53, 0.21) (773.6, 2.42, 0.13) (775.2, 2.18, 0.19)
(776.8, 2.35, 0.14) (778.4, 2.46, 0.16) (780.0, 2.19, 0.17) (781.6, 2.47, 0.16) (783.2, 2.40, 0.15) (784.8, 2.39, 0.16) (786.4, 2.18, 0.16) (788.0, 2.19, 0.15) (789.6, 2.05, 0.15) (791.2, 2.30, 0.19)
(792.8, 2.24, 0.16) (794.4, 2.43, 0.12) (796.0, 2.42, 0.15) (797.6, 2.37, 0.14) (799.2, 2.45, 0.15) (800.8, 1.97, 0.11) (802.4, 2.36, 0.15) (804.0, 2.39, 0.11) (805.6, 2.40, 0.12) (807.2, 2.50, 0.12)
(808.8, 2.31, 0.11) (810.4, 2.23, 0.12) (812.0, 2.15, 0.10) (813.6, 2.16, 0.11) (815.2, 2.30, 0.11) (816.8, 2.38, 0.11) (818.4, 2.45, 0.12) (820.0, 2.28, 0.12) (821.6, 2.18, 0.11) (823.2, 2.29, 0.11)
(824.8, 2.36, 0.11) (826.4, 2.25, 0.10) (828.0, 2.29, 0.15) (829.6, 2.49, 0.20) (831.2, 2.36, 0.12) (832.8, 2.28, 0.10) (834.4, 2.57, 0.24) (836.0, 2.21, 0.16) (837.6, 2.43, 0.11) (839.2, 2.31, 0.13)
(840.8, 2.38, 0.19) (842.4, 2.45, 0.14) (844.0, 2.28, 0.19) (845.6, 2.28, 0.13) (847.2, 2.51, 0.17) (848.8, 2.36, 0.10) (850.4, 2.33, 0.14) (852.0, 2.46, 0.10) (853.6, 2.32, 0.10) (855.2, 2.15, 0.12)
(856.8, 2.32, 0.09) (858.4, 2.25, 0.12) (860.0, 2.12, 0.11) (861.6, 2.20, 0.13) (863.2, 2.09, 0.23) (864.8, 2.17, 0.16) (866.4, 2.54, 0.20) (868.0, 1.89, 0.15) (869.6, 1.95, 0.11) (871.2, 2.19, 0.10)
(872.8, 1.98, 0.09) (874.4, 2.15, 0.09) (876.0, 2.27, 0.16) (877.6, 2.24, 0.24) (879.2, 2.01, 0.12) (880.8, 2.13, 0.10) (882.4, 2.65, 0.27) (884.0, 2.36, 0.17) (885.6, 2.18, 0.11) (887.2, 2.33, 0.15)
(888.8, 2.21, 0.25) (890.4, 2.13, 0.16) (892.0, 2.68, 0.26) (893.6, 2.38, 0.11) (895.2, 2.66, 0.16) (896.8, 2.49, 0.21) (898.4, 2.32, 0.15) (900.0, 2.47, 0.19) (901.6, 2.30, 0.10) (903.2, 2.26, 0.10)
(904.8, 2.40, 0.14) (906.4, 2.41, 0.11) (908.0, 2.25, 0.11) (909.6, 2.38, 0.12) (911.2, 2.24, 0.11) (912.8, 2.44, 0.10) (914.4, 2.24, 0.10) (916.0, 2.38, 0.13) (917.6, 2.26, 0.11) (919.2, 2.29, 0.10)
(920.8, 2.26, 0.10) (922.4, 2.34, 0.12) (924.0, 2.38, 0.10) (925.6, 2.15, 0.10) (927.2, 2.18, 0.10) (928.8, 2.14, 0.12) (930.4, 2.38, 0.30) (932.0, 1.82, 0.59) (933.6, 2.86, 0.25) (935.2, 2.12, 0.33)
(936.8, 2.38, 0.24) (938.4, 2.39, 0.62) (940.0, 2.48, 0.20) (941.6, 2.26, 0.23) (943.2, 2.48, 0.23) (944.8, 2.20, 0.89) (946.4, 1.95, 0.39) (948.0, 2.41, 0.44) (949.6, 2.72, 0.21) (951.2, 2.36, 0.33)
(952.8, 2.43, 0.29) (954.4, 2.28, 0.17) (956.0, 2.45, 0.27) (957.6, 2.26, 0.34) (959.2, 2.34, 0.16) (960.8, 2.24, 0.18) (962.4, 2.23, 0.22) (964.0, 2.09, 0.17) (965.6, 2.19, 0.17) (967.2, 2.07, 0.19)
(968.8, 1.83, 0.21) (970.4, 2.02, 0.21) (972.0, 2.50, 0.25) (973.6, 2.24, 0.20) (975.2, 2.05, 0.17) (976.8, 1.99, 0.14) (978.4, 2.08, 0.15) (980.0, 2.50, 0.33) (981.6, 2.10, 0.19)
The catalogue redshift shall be 0.22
